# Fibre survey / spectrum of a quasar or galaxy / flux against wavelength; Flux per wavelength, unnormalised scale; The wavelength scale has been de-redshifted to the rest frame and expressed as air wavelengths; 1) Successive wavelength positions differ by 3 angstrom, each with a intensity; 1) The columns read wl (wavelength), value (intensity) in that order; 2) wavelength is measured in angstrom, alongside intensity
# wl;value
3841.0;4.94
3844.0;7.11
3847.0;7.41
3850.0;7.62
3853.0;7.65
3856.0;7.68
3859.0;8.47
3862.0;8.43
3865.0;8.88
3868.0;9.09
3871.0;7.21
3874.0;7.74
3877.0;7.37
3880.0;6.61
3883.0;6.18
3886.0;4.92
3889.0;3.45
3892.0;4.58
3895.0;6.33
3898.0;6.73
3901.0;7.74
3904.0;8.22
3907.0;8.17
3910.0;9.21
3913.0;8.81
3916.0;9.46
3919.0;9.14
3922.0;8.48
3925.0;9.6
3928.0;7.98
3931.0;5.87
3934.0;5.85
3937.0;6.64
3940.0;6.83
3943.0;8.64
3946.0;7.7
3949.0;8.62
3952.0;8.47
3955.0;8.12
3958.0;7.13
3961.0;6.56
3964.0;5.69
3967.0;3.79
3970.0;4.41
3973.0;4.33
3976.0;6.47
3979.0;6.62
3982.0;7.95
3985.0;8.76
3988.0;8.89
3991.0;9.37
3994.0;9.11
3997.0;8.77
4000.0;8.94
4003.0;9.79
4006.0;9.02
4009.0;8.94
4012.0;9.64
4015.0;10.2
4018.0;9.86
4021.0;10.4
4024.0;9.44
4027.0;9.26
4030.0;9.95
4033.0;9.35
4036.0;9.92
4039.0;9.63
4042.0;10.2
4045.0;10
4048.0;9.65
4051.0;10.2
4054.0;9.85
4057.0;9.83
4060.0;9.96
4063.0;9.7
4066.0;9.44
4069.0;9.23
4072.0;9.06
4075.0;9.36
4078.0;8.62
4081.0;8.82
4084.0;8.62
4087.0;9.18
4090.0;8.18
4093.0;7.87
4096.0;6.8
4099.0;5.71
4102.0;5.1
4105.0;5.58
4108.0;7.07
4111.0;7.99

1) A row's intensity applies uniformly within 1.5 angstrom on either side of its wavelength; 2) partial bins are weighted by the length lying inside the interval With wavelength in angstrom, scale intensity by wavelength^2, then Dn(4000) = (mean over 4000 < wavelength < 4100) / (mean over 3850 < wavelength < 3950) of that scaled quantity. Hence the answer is 1.33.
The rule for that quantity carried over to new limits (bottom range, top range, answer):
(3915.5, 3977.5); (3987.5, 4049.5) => 1.40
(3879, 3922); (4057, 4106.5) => 1.26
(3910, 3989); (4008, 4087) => 1.37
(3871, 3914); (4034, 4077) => 1.54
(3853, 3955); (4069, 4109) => 1.12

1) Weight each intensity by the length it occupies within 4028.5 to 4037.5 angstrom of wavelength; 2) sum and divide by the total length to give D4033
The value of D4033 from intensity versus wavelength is 9.74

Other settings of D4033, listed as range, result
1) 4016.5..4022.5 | 10.1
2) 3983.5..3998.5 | 8.98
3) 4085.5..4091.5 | 8.68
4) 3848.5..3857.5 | 7.65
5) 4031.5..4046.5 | 9.82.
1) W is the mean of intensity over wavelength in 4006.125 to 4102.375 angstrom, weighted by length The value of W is 9.17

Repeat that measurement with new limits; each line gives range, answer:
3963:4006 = 7.43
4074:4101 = 8.05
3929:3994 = 7.04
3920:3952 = 7.68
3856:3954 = 7.55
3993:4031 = 9.48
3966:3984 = 5.73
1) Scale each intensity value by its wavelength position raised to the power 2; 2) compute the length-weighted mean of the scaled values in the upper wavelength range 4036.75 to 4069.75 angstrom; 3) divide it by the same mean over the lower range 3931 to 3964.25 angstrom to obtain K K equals 1.4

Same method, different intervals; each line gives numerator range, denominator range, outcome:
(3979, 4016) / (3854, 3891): 1.34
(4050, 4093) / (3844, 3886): 1.35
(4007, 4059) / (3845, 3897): 1.51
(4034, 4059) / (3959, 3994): 1.52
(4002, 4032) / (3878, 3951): 1.38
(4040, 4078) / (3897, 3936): 1.28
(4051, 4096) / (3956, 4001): 1.34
